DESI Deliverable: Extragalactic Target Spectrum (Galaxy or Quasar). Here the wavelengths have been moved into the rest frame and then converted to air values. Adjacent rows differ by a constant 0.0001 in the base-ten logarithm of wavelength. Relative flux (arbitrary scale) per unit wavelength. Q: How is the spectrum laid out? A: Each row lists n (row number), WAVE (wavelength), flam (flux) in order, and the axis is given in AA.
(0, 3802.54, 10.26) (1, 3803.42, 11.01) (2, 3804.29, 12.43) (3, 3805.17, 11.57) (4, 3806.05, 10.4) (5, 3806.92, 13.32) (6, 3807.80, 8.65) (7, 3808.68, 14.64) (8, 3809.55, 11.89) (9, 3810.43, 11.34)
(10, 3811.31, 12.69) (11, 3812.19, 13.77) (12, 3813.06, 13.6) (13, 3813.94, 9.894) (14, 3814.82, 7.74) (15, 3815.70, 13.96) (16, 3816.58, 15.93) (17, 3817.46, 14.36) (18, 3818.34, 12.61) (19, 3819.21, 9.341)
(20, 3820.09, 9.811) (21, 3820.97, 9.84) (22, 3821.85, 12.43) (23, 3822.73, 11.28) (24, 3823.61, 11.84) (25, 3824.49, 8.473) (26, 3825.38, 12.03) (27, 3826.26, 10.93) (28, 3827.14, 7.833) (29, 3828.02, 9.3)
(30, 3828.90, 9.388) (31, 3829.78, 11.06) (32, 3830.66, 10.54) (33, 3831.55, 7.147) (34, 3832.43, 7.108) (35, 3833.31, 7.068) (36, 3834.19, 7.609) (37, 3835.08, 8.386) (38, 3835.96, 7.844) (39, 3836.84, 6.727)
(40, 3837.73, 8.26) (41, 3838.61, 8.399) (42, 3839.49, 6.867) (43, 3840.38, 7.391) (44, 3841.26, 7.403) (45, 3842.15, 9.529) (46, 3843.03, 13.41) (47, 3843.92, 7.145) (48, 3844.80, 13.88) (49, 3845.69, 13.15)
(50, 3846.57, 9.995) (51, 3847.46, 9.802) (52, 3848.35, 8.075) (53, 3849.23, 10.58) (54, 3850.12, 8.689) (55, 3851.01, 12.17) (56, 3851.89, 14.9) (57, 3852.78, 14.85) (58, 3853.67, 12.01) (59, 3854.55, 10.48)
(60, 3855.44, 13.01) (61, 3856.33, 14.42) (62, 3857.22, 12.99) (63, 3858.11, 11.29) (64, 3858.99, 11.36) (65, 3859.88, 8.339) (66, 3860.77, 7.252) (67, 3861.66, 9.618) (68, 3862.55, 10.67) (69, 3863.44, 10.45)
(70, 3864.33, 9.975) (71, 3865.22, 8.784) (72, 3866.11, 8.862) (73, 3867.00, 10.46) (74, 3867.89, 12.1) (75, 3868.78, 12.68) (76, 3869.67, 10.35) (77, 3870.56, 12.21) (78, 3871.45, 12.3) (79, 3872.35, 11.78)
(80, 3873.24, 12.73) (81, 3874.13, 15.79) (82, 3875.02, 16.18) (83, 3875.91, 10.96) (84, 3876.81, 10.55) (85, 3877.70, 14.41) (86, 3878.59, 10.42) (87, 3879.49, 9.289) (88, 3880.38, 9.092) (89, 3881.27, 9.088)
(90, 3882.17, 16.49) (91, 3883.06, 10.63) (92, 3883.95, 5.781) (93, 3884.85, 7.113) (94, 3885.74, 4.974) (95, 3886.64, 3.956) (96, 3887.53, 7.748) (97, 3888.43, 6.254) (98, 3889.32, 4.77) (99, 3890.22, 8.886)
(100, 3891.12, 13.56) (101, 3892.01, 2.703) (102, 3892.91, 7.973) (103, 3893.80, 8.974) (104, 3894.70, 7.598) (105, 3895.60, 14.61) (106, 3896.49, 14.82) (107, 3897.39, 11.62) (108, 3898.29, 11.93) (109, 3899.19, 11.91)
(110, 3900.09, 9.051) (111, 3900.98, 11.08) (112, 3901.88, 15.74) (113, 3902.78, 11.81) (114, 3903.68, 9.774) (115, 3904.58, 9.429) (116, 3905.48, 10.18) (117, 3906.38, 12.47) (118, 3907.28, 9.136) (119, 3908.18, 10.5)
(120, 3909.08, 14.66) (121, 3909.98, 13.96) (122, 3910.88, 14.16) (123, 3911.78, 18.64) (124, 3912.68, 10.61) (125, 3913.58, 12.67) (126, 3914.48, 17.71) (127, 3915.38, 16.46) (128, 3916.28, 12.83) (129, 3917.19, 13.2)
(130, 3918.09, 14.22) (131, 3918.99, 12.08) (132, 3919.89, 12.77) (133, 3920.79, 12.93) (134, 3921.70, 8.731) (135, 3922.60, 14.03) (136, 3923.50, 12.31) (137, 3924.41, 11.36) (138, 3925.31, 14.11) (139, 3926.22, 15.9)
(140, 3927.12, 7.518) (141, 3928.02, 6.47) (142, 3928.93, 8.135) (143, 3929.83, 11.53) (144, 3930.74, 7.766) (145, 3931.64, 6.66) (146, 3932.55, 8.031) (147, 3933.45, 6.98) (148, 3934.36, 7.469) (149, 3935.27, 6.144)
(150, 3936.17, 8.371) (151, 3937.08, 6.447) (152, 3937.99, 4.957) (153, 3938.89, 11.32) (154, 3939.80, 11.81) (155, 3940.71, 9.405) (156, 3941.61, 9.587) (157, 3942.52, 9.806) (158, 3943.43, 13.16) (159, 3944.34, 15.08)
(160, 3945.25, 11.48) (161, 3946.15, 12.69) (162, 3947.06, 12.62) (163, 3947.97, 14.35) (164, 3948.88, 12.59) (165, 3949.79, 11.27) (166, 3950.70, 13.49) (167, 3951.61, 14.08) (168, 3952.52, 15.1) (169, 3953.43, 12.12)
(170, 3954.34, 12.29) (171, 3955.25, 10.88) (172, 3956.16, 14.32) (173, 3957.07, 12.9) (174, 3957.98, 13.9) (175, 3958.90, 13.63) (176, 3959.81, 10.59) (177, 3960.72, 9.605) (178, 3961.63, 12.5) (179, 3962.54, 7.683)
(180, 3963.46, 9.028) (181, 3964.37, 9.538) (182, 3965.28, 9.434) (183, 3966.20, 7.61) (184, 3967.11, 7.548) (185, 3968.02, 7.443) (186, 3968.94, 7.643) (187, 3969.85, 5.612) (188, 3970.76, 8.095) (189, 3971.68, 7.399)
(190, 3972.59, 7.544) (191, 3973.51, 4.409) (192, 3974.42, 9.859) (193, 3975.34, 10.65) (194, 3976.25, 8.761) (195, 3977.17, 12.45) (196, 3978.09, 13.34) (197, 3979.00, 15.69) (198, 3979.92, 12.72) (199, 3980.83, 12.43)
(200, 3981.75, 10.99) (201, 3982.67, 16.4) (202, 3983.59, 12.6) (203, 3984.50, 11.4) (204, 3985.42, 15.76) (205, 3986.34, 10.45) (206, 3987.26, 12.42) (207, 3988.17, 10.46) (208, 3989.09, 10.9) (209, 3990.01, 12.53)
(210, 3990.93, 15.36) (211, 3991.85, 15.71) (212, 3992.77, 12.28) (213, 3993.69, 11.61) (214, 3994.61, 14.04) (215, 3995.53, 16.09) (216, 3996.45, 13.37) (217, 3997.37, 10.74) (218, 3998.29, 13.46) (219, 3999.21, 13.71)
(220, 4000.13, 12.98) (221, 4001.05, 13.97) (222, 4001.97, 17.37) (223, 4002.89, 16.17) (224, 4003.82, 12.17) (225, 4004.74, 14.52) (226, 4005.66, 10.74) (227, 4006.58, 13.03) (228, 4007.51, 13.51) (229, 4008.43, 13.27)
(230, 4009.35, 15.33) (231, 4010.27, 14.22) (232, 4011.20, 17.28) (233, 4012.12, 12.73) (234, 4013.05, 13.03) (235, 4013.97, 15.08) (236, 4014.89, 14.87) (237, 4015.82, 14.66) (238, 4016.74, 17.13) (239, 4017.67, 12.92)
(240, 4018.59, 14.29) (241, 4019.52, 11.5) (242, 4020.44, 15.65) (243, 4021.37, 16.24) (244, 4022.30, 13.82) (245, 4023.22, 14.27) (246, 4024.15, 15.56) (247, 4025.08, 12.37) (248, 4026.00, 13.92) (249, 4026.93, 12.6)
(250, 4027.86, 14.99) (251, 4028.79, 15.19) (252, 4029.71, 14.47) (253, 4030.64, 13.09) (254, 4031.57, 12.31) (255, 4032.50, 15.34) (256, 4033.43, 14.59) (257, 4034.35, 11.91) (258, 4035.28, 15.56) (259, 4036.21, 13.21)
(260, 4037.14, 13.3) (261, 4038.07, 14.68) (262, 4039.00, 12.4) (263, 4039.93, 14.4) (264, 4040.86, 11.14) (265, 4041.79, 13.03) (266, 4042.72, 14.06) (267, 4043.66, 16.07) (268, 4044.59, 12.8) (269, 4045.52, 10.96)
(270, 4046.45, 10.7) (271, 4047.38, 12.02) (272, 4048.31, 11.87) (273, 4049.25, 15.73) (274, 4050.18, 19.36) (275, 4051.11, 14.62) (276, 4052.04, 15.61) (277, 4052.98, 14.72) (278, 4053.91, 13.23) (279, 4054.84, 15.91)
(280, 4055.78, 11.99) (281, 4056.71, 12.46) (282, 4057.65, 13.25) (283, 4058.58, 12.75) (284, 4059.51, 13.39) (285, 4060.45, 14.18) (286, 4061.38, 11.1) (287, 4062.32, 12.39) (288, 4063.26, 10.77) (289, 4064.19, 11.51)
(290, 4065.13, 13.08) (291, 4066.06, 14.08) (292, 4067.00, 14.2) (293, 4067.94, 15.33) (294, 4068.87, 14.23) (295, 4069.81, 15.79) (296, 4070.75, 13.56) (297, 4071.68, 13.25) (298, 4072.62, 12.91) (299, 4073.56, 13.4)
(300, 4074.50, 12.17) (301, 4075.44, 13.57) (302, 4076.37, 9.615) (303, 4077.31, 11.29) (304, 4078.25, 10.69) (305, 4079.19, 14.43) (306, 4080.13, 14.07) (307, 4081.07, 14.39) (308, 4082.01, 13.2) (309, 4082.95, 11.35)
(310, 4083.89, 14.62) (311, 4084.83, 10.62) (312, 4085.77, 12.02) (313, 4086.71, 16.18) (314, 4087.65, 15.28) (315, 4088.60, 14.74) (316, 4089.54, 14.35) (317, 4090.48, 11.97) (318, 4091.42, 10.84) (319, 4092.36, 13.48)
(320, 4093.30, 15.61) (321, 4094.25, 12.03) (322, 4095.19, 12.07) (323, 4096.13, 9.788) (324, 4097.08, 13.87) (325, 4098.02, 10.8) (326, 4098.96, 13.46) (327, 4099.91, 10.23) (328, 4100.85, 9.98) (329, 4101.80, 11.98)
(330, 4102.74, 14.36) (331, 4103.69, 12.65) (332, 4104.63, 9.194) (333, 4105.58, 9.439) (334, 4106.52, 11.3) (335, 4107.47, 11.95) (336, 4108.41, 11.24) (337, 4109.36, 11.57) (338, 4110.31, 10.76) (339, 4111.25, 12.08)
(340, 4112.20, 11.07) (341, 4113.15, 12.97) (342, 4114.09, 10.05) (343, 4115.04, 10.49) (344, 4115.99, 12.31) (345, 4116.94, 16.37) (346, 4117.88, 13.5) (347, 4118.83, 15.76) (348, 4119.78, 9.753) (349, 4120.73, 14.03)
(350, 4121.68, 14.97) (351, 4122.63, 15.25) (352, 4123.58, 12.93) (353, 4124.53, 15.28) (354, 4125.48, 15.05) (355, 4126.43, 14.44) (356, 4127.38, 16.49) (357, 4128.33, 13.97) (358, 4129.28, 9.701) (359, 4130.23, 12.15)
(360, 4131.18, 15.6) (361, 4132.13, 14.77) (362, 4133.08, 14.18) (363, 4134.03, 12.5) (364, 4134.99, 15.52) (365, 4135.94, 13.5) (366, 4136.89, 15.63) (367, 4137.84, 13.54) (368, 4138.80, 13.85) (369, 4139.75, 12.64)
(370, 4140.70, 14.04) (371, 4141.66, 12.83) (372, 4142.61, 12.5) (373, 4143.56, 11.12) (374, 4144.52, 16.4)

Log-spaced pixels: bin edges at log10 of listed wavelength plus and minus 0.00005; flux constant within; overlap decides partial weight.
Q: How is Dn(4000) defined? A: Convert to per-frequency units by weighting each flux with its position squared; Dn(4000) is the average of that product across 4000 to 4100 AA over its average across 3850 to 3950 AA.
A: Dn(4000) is 1.3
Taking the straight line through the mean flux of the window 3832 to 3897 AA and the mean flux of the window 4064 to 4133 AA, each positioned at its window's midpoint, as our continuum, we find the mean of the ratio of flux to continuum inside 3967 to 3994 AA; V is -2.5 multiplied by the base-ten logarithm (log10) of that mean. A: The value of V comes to 0.04 mag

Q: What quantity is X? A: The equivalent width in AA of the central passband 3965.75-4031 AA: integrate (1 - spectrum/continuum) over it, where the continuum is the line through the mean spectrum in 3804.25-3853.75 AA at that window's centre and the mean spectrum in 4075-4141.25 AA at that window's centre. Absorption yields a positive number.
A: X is -4.0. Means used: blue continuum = 10.5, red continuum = 12.9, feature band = 12.7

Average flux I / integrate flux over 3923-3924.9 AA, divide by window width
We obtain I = 11.9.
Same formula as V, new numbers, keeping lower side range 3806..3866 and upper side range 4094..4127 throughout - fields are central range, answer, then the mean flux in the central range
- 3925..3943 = 0.250 mag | 8.88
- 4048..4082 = -0.119 mag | 13.5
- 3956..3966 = 0.036 mag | 11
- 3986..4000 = -0.117 mag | 12.9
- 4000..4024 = -0.216 mag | 14.3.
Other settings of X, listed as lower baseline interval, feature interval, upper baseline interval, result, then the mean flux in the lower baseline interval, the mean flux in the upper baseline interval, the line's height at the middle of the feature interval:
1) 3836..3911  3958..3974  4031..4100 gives 4.23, 10.5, 13.3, 11.8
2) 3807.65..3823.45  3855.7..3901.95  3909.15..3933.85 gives 6.02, 11.9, 12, 12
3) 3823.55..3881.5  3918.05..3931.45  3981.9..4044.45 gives 0.87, 10.4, 13.8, 11.9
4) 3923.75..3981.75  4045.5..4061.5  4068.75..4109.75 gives -2.24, 10.4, 12.6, 12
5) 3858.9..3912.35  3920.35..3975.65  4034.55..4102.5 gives 5.91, 10.6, 13.2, 11.5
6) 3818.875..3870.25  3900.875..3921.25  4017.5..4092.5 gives -3.22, 10.1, 13.5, 11.2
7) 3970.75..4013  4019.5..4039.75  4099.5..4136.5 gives -2.05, 12.7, 12.8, 12.7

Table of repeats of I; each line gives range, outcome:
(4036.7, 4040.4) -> 13.7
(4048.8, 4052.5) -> 16.4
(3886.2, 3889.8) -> 5.71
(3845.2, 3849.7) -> 10.3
